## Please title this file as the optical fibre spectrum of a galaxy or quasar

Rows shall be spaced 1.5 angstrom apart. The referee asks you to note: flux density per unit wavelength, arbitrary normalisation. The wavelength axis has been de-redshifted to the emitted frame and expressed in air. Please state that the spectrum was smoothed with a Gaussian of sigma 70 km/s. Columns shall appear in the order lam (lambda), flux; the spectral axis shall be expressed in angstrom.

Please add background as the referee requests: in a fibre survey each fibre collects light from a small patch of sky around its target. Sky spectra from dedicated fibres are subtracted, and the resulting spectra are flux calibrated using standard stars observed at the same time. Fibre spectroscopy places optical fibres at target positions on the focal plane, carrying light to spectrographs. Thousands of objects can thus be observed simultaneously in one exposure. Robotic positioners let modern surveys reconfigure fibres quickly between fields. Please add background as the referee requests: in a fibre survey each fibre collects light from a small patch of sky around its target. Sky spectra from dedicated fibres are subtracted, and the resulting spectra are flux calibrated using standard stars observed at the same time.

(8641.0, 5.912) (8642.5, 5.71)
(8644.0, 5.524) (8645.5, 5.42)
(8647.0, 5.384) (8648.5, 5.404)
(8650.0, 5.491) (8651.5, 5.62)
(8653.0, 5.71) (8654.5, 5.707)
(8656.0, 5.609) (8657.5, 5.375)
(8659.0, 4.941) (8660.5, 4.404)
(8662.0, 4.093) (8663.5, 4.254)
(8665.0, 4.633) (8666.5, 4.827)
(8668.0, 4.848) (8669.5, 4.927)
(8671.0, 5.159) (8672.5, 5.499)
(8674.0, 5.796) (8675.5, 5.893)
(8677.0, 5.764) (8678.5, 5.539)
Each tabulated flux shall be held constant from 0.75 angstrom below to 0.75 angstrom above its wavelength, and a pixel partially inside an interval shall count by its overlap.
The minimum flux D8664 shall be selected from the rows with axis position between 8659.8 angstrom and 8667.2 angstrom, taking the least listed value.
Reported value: 4.093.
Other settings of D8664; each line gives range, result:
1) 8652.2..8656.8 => 5.609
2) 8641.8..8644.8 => 5.524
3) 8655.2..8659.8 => 4.941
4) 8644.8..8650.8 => 5.384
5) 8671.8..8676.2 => 5.499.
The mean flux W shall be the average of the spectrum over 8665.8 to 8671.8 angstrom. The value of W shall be 4.95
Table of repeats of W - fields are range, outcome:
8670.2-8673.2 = 5.32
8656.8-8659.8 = 5.14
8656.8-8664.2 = 4.61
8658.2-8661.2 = 4.69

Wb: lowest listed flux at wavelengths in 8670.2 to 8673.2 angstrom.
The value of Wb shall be 5.159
